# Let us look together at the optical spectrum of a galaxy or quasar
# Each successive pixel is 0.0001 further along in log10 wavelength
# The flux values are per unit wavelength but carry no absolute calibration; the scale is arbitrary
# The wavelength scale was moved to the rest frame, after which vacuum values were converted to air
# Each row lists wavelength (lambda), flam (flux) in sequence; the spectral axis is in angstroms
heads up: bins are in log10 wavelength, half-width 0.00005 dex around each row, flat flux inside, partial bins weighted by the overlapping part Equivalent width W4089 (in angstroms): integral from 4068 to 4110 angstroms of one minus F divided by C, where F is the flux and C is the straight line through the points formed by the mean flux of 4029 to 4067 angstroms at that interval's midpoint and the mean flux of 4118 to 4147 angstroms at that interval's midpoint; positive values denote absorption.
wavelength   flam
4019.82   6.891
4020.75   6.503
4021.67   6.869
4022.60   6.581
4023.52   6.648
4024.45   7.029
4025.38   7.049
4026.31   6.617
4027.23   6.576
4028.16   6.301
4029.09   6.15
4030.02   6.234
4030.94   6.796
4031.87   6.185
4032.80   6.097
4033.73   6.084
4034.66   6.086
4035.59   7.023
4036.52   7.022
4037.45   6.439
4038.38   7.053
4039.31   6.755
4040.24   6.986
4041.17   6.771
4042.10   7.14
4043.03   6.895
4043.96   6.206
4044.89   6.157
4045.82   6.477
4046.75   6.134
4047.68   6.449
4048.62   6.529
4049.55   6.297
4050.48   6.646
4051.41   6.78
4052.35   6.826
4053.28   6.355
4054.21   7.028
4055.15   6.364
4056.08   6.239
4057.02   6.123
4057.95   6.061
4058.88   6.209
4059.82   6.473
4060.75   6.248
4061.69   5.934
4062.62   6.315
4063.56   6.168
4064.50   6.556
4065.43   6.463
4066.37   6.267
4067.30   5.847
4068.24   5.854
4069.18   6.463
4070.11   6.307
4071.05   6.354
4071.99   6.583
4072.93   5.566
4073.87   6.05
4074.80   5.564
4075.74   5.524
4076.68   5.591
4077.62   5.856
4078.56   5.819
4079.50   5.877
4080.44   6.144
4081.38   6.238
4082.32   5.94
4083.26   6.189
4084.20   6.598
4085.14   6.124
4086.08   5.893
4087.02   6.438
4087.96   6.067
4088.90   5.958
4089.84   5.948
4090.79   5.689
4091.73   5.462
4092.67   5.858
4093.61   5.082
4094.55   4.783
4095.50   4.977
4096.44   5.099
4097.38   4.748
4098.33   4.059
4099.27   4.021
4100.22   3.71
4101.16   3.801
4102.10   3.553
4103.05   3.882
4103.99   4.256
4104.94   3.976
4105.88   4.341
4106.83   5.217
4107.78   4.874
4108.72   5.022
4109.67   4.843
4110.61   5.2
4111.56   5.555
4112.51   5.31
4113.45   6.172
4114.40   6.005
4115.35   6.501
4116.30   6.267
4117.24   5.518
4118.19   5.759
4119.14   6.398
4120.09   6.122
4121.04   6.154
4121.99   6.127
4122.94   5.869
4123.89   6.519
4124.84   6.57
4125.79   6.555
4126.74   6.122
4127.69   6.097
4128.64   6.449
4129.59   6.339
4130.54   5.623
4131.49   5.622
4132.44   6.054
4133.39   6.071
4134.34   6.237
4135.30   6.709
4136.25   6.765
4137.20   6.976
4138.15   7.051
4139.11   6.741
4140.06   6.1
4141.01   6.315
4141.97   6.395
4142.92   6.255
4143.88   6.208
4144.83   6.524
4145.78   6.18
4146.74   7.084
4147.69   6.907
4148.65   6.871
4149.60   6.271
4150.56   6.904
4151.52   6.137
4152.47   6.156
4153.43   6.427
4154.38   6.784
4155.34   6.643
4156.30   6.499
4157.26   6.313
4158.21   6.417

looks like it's 6.7 angstroms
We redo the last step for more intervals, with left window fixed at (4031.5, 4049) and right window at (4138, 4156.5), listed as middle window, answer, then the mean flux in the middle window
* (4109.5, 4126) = 1.37 angstroms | 5.98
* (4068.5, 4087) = 1.40 angstroms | 6.04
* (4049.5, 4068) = 0.54 angstroms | 6.36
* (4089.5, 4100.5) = 2.64 angstroms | 4.96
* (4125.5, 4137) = 0.50 angstroms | 6.24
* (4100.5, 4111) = 3.37 angstroms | 4.44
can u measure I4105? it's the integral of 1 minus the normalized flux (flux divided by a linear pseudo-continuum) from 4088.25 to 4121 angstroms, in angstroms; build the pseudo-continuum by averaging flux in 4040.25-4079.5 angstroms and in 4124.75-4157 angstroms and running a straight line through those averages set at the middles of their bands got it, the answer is 6.3 angstroms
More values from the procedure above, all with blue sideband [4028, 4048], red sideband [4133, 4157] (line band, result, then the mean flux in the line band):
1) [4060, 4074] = 0.7 angstroms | 6.21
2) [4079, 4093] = 1.1 angstroms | 6.03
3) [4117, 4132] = 0.9 angstroms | 6.12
